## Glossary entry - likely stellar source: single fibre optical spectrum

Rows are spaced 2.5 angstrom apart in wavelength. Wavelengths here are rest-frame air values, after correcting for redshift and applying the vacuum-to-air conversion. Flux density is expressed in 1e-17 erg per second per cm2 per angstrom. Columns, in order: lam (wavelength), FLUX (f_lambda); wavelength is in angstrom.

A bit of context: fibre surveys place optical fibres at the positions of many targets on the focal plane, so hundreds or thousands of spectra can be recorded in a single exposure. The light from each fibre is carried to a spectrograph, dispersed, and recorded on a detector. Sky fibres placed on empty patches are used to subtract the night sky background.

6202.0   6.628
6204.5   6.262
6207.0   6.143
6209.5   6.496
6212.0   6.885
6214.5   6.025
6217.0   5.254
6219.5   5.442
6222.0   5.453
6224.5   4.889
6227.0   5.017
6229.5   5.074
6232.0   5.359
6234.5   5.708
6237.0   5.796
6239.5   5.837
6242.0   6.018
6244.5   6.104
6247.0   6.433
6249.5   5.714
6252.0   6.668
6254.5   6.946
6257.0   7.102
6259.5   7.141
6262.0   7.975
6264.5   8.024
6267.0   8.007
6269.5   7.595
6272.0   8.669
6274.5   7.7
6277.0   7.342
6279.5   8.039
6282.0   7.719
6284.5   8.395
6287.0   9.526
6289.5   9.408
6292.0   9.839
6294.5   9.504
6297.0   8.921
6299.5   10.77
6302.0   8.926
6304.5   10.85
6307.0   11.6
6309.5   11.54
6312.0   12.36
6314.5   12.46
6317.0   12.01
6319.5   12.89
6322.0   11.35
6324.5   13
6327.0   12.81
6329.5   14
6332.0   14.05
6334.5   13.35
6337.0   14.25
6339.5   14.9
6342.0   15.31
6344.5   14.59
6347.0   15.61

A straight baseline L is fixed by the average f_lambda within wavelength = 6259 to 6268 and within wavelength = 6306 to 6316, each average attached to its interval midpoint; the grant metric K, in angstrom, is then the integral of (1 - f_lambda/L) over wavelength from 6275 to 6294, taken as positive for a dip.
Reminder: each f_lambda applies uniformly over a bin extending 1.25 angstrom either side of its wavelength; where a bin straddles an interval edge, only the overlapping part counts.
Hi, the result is 2.14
